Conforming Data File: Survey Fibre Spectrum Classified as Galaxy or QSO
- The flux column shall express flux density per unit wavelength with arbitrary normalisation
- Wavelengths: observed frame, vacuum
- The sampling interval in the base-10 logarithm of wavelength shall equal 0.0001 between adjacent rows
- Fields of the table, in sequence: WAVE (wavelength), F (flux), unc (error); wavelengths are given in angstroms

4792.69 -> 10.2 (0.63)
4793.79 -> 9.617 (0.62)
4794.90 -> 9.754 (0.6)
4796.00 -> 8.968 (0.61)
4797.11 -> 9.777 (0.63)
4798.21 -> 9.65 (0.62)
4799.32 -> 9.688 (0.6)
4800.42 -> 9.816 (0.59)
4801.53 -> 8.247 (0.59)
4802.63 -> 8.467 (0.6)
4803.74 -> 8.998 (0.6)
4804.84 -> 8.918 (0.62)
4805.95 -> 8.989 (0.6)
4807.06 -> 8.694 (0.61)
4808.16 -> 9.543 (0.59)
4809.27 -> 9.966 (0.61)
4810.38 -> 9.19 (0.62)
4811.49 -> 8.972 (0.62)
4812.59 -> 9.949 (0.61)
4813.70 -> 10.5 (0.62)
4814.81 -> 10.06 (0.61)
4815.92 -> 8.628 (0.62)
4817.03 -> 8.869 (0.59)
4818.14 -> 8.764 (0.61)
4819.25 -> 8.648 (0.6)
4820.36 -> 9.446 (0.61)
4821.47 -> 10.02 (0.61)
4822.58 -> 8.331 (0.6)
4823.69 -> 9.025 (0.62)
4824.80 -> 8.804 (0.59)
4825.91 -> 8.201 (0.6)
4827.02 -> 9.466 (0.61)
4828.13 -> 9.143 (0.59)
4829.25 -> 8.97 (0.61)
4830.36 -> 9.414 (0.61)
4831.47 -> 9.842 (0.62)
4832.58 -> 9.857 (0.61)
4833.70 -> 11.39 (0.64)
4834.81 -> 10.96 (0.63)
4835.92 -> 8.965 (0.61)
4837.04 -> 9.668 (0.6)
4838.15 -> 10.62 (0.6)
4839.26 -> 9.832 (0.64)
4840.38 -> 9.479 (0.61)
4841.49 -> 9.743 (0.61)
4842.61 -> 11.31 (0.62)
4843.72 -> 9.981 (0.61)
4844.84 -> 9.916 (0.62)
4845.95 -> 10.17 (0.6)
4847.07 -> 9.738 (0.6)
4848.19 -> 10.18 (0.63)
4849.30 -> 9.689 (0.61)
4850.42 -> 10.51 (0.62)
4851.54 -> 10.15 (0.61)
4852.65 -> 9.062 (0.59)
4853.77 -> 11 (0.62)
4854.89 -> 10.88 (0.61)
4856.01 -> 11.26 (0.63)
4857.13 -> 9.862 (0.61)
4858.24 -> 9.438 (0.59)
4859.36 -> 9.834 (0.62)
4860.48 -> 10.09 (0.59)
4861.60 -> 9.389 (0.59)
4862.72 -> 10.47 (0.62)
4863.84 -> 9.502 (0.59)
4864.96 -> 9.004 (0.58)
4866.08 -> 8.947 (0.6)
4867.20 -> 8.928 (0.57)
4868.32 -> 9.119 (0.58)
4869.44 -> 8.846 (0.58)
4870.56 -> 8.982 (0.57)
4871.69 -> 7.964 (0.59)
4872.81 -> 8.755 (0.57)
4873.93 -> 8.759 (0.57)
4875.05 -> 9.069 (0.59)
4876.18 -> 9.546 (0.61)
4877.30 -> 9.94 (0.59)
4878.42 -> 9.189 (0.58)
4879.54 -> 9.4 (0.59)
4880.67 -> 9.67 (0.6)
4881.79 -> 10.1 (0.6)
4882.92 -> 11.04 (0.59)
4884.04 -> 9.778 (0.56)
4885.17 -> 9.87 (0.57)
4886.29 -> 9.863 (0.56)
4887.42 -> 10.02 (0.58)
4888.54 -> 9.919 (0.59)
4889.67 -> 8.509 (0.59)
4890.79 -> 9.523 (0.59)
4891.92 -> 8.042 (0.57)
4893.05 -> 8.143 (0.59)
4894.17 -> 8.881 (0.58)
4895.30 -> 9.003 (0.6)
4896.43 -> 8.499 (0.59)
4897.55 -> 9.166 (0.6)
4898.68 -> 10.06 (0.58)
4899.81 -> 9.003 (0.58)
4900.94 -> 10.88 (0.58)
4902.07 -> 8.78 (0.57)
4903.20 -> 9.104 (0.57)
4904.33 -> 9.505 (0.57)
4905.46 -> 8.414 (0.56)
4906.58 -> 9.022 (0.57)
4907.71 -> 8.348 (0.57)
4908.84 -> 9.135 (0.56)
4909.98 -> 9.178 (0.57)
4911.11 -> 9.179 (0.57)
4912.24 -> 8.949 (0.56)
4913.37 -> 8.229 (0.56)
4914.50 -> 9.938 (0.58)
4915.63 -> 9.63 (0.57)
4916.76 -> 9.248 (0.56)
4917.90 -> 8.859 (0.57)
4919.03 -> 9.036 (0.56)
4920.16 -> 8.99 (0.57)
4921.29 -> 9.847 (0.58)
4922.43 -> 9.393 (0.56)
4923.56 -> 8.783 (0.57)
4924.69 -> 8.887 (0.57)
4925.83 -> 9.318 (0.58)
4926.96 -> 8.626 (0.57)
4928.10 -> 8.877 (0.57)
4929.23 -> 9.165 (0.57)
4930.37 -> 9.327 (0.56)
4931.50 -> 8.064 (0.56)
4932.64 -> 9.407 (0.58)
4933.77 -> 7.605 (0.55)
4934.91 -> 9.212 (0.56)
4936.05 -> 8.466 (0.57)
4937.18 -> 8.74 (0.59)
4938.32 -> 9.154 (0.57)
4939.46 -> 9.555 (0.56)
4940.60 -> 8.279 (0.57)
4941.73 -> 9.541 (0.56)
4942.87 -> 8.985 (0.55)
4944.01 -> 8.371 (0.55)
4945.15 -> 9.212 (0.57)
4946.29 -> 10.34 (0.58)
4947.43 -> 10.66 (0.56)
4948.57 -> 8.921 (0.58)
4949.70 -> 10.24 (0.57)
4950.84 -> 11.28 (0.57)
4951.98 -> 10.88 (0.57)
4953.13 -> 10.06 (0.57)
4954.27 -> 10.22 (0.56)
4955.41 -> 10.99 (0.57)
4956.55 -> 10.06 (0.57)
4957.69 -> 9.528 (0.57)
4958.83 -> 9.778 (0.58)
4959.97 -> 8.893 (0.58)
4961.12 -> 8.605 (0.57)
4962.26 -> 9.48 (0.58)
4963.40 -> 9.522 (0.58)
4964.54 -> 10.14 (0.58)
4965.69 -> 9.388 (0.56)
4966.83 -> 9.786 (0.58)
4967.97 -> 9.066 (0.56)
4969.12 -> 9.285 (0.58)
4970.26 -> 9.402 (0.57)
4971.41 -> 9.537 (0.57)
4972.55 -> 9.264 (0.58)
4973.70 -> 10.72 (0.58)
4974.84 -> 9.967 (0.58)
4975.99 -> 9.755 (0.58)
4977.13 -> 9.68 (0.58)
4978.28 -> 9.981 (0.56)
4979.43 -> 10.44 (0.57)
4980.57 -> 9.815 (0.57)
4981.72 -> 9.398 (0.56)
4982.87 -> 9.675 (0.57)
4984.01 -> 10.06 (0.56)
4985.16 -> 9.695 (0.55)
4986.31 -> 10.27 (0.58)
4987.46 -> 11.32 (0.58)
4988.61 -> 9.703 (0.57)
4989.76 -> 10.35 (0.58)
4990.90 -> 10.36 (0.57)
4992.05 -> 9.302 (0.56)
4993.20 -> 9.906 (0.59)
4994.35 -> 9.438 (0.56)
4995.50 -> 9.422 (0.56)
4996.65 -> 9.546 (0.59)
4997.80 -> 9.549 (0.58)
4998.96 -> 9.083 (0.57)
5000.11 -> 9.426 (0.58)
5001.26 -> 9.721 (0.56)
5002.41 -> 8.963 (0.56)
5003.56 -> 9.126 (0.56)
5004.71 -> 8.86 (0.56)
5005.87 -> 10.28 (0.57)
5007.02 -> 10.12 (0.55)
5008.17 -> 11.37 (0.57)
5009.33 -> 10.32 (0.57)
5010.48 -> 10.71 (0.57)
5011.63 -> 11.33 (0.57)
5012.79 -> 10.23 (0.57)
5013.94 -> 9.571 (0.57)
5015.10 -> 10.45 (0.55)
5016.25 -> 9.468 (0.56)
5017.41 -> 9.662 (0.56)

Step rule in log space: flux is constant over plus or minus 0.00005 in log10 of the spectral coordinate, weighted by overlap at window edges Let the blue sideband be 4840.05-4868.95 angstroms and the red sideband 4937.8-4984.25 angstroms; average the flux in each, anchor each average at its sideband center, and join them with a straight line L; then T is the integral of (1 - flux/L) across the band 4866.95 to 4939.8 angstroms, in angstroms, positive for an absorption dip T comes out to 5.0 angstroms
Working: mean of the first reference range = 9.91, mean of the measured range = 9.14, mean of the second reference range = 9.7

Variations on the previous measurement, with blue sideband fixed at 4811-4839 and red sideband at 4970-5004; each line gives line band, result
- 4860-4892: 0.5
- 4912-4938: 1.8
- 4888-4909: 1.2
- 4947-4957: -0.7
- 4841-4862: -1.3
